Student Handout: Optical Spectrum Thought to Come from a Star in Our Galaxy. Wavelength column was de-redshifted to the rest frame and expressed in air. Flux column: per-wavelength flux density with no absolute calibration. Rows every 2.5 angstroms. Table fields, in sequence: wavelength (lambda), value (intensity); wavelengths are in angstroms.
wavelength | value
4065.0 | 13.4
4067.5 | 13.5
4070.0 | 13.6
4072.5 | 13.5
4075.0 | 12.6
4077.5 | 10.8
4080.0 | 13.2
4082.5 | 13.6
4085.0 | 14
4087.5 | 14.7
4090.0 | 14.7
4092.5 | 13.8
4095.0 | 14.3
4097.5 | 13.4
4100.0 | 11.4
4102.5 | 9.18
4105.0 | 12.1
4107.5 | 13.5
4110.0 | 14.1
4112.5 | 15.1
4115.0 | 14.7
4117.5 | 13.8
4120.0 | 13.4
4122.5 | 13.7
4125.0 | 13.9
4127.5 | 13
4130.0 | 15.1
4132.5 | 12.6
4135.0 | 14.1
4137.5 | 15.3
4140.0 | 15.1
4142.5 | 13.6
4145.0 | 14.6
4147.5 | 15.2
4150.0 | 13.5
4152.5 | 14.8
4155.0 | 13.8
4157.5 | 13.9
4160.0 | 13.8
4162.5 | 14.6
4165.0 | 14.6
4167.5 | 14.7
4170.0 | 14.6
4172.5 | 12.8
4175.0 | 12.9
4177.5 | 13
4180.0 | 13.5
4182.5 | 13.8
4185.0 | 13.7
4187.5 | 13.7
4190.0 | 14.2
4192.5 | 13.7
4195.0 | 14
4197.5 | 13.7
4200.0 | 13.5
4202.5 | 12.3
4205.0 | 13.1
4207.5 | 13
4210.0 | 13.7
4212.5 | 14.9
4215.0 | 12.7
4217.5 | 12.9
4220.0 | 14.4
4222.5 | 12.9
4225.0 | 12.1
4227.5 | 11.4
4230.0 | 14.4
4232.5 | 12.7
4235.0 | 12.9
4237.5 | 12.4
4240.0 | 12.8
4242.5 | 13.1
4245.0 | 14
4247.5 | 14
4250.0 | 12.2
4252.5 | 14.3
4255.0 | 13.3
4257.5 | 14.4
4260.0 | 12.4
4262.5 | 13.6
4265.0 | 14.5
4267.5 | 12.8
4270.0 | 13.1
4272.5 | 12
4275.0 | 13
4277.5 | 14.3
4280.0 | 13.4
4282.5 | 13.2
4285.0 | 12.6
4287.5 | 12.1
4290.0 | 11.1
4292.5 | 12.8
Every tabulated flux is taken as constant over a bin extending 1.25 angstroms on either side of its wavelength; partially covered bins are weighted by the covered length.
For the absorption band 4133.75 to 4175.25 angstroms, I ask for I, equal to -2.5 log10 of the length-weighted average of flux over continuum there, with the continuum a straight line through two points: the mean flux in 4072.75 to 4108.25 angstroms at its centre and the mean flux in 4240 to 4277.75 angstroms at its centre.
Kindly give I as -0.09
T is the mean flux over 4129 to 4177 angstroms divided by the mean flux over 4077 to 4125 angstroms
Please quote 1.1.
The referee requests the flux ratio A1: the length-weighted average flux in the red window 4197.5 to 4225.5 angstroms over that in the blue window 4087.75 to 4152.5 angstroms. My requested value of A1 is 0.96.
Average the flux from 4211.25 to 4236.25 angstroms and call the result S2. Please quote 13.1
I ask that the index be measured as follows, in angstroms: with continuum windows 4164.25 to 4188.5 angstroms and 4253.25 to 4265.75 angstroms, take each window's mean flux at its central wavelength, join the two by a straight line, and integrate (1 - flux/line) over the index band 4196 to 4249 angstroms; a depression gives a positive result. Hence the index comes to 1.9 angstroms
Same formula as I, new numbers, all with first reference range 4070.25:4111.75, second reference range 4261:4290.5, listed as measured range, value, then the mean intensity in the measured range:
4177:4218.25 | -0.038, 13.5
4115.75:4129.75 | -0.051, 13.7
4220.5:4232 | 0.019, 12.8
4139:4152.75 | -0.108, 14.4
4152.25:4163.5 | -0.084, 14.1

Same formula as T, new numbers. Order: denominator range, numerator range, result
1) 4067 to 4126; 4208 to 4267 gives 1.00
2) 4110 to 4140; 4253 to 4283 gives 0.95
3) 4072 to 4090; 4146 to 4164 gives 1.07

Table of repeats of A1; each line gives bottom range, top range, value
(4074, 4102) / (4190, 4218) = 1.02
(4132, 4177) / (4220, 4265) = 0.93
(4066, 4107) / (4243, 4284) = 1.03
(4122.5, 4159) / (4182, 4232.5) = 0.95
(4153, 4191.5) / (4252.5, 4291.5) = 0.94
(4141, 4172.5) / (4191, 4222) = 0.95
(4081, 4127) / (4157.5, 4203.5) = 1.02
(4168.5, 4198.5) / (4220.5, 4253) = 0.95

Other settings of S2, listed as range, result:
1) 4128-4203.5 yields 14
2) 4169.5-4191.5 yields 13.5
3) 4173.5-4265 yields 13.3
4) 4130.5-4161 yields 14.2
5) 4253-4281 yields 13.4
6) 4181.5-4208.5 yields 13.5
